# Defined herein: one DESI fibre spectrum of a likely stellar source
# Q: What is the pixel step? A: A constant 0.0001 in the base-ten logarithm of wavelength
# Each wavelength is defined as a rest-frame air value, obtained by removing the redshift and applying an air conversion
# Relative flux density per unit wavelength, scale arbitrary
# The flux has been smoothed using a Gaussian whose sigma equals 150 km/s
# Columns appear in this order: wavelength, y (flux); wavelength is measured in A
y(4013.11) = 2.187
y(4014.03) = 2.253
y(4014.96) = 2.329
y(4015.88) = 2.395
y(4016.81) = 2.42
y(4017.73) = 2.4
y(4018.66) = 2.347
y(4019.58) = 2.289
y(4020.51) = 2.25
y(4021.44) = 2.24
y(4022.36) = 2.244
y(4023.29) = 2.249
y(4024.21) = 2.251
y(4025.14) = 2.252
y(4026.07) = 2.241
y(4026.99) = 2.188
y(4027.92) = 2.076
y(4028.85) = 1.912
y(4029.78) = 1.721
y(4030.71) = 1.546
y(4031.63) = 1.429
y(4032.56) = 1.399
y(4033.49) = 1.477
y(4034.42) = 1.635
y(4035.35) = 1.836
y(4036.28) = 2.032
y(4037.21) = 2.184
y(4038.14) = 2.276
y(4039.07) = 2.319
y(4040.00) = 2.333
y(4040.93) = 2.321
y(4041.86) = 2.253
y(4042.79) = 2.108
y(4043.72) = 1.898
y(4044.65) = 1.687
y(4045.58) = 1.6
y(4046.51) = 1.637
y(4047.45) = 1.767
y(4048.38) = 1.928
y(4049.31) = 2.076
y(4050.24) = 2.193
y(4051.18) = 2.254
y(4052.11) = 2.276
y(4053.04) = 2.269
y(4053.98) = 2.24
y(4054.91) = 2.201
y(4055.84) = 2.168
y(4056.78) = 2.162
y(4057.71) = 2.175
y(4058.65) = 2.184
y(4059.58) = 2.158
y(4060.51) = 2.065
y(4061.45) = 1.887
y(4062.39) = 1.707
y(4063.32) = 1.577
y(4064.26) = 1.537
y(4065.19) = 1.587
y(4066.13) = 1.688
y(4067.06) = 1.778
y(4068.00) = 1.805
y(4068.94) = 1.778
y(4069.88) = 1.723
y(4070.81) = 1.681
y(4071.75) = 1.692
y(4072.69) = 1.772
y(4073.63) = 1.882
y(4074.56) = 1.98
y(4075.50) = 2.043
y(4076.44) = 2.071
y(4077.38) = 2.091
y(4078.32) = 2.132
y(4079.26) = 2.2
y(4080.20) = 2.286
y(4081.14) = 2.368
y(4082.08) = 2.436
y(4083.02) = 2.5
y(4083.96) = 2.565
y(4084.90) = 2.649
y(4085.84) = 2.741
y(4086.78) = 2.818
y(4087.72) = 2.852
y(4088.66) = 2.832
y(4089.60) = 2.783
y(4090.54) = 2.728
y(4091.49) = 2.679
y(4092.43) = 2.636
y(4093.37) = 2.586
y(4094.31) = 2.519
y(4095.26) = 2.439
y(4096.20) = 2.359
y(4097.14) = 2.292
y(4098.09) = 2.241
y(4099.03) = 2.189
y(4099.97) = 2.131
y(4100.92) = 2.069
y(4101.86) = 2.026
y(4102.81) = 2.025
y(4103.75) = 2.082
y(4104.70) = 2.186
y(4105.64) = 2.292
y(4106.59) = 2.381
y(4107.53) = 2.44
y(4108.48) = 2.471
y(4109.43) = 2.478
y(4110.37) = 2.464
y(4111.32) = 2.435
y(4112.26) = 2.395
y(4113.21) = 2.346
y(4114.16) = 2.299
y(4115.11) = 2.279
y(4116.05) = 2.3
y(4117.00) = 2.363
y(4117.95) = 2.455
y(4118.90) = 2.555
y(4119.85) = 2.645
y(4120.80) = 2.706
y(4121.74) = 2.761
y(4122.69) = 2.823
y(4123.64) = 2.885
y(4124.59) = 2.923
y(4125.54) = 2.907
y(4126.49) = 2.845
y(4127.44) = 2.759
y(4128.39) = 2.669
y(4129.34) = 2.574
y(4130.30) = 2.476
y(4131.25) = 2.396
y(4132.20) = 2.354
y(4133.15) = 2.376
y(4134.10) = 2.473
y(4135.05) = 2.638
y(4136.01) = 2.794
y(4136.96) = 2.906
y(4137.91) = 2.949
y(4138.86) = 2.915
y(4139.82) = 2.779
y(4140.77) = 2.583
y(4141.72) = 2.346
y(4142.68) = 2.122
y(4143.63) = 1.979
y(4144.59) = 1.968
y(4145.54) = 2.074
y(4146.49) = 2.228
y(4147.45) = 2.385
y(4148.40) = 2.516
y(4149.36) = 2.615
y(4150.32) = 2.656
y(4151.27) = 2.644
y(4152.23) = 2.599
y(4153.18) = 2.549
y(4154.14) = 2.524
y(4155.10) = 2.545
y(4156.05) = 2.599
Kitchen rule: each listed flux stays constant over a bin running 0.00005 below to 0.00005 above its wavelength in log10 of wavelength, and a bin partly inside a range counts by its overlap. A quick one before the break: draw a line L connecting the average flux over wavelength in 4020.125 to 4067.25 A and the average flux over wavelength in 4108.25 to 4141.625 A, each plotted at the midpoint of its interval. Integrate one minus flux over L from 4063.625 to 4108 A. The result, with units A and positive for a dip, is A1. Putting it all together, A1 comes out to 1.7 A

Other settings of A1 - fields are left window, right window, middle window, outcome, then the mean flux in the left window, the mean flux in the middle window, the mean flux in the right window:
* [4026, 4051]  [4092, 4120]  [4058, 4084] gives 2.0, 1.93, 1.96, 2.34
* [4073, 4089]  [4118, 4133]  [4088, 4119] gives 1.6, 2.37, 2.39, 2.67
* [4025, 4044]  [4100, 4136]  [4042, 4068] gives 1.7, 1.97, 1.96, 2.47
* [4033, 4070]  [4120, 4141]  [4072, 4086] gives 0.0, 1.97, 2.23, 2.7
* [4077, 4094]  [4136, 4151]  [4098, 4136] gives 0.8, 2.55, 2.46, 2.48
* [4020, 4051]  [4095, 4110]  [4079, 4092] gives -2.5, 1.99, 2.61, 2.26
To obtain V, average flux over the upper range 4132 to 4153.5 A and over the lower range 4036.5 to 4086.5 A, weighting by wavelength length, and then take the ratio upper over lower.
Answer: 1.21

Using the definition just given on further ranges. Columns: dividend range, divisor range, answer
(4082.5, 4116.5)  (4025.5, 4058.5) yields 1.22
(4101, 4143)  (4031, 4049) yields 1.33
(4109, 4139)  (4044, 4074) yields 1.36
